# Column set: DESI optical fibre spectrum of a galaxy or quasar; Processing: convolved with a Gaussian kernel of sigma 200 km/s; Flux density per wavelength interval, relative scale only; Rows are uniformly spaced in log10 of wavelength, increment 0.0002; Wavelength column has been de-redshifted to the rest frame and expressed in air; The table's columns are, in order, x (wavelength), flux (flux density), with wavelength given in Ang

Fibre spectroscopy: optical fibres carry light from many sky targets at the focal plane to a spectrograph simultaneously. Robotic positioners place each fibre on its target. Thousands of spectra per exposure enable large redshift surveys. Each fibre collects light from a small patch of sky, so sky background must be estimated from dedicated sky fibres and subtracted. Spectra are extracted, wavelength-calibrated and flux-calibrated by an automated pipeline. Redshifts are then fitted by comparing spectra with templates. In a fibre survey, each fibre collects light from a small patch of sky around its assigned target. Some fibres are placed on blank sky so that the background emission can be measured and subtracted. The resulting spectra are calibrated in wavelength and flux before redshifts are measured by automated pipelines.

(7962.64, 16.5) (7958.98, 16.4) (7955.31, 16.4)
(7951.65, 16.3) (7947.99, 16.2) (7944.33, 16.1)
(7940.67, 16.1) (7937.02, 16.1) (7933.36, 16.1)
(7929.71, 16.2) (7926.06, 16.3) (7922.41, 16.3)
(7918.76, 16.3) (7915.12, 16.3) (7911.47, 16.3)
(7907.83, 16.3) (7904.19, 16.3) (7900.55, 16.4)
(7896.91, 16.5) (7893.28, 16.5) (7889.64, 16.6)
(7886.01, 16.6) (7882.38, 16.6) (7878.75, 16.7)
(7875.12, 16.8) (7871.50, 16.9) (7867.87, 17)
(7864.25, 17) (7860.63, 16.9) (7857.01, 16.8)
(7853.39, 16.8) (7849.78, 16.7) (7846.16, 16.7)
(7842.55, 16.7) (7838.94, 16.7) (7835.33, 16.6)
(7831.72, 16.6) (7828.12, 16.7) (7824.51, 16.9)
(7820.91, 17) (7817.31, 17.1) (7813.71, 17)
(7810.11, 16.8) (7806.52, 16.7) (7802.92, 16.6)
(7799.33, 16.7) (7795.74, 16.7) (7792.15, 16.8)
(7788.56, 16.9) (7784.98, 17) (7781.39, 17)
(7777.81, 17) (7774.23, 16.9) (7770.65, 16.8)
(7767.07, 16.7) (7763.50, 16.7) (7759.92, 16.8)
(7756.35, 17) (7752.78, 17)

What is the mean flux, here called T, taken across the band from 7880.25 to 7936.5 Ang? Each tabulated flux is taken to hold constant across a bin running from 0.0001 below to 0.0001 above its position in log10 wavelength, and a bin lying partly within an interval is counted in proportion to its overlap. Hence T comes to 16.4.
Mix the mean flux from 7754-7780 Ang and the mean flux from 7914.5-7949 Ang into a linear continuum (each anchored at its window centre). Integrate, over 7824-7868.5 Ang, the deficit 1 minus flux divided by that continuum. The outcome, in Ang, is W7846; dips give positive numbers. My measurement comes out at -0.62 Ang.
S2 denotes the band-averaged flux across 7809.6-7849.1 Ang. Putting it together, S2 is 16.8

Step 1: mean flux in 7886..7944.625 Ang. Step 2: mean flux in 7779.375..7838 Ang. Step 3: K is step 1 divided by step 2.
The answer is 0.97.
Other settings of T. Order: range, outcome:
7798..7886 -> 16.8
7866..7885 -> 16.8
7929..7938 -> 16.1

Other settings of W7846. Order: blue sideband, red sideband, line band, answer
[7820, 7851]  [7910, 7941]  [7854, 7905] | -0.7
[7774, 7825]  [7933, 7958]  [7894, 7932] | 0.1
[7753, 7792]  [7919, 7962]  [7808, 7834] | -0.3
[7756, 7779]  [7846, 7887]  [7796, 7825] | 0.0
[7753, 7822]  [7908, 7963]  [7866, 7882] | -0.3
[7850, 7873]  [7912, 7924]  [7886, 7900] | 0.0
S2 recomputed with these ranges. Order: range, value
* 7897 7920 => 16.3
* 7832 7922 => 16.6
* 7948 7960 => 16.3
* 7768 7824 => 16.9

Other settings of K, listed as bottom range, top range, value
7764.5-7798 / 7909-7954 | 0.96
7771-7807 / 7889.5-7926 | 0.97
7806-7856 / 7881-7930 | 0.98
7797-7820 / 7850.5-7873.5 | 1.00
